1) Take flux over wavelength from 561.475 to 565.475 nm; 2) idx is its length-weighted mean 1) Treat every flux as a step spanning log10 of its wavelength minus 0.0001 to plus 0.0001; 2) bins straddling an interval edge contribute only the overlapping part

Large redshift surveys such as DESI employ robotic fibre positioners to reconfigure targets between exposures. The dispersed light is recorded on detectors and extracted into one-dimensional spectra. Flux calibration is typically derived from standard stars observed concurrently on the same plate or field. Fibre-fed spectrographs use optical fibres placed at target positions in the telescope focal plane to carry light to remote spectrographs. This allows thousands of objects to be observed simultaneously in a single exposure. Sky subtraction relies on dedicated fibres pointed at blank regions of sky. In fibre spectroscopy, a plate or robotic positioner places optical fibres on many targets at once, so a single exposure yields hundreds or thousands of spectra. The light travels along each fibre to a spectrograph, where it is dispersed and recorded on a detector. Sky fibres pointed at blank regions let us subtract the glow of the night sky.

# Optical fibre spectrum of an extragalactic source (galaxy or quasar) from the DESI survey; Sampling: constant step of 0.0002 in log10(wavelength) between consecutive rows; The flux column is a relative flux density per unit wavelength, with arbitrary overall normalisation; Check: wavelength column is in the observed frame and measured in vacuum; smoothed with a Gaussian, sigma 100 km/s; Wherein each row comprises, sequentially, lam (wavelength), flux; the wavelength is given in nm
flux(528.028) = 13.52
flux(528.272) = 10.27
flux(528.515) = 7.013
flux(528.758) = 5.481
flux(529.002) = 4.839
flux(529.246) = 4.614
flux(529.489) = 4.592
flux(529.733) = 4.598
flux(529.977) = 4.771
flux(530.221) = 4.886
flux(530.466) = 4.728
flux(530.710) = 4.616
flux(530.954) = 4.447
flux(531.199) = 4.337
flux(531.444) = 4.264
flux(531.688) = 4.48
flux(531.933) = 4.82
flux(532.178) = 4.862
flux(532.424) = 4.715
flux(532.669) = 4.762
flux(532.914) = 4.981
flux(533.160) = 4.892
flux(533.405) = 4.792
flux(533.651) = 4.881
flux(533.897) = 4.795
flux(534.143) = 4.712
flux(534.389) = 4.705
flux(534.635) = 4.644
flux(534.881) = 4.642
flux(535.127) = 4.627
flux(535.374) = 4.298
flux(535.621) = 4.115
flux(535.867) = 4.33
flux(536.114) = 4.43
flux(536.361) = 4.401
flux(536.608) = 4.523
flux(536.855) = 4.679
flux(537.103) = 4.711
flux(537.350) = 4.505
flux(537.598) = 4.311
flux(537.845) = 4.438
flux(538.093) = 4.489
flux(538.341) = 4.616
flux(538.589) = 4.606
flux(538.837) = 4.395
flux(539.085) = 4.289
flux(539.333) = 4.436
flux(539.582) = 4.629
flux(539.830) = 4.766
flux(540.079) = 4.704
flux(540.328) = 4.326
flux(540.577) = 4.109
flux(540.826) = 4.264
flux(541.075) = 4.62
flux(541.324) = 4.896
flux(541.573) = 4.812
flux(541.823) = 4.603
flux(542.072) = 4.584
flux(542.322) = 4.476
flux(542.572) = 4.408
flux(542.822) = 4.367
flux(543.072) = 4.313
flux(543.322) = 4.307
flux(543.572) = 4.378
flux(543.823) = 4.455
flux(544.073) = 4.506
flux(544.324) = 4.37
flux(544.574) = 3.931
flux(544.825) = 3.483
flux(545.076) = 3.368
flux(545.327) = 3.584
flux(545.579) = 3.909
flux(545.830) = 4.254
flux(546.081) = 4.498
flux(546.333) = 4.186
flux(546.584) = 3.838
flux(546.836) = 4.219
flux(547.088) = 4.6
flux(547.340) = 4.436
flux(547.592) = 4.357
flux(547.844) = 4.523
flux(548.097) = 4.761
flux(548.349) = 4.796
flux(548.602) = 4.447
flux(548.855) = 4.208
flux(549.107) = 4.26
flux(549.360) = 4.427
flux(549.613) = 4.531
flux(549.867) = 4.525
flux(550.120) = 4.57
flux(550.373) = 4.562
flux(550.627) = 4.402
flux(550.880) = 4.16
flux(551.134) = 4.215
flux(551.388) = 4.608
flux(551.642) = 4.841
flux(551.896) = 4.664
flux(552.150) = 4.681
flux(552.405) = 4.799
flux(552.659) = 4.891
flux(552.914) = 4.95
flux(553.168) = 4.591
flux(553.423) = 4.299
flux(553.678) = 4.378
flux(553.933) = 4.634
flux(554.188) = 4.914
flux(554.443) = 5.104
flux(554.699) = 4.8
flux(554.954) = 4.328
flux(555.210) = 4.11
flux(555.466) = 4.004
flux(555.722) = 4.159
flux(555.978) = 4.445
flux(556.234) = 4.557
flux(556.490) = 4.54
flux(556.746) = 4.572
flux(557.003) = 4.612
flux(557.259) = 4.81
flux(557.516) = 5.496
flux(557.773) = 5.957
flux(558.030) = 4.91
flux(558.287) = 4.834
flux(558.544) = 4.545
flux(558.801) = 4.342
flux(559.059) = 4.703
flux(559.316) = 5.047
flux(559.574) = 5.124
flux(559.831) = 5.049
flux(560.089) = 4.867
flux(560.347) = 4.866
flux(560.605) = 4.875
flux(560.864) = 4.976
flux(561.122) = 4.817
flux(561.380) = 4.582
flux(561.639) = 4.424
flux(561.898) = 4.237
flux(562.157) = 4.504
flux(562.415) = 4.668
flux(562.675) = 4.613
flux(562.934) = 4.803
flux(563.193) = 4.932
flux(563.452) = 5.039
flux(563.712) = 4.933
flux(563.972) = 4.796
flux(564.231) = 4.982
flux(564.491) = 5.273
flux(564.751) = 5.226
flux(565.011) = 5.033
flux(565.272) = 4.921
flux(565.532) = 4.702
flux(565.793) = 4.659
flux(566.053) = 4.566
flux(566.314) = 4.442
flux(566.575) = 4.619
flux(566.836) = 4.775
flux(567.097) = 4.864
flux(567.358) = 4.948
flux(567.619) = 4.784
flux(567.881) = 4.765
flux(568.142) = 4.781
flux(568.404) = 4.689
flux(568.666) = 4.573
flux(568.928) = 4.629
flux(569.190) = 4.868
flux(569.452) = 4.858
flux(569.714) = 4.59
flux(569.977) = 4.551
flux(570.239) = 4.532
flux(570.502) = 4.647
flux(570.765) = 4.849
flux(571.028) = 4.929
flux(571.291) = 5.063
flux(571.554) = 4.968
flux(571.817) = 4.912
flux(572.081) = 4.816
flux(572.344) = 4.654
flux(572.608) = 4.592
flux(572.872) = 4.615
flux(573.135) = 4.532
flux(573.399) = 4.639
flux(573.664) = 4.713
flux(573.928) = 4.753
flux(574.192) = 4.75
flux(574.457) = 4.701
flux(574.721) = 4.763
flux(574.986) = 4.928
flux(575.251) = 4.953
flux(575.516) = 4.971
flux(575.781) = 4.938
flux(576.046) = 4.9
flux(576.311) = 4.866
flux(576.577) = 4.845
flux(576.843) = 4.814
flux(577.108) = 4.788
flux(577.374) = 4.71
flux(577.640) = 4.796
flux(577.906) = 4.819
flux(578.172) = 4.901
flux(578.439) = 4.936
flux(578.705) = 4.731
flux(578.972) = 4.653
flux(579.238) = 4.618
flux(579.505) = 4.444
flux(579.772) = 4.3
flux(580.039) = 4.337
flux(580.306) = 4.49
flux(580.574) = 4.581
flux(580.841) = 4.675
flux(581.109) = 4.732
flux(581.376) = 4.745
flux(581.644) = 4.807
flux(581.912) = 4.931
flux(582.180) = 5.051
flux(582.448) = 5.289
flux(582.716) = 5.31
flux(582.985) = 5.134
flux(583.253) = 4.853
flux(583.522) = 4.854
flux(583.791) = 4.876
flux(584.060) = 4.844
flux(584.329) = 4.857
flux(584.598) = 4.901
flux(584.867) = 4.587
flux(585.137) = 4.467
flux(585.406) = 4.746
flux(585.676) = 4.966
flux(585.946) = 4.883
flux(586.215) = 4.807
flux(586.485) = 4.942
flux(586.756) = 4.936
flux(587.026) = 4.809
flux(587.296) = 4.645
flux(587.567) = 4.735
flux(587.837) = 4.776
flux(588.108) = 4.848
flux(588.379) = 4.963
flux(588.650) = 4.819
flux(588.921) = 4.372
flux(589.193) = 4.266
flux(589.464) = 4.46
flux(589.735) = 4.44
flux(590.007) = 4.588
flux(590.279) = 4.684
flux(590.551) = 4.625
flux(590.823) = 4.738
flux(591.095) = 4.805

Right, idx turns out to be 4.82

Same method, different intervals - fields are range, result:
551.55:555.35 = 4.66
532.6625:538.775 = 4.59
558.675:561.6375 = 4.82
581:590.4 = 4.8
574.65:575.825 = 4.91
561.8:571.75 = 4.78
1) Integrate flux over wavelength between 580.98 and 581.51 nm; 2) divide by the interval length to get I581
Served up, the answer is 4.74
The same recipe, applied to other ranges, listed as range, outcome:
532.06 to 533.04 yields 4.83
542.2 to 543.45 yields 4.37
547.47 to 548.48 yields 4.61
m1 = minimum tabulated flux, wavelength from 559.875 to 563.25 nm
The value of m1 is 4.237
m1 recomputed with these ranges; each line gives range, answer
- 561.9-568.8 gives 4.442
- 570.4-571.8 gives 4.647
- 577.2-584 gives 4.3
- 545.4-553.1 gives 3.838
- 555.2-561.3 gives 4.004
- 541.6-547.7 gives 3.368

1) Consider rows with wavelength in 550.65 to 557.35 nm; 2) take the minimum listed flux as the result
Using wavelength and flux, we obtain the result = 4.004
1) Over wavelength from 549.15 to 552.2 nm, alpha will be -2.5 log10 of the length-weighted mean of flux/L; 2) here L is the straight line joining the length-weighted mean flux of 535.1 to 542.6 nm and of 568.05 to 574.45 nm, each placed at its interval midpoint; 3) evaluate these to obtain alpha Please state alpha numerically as 0.02 mag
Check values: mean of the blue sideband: 4.5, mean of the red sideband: 4.73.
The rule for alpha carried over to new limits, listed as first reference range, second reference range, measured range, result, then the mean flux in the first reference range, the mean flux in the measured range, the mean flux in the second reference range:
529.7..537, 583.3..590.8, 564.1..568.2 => -0.03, 4.62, 4.84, 4.73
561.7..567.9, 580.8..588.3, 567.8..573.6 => 0.02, 4.79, 4.73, 4.86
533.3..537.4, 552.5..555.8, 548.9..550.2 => 0.03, 4.58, 4.44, 4.56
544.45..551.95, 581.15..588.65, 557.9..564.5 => -0.07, 4.3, 4.79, 4.87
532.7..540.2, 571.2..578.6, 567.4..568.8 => 0.01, 4.58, 4.73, 4.81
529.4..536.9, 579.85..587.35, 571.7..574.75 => 0.02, 4.62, 4.7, 4.82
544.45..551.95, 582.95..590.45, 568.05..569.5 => -0.04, 4.3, 4.72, 4.75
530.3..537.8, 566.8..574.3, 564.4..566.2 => -0.04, 4.6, 4.9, 4.75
